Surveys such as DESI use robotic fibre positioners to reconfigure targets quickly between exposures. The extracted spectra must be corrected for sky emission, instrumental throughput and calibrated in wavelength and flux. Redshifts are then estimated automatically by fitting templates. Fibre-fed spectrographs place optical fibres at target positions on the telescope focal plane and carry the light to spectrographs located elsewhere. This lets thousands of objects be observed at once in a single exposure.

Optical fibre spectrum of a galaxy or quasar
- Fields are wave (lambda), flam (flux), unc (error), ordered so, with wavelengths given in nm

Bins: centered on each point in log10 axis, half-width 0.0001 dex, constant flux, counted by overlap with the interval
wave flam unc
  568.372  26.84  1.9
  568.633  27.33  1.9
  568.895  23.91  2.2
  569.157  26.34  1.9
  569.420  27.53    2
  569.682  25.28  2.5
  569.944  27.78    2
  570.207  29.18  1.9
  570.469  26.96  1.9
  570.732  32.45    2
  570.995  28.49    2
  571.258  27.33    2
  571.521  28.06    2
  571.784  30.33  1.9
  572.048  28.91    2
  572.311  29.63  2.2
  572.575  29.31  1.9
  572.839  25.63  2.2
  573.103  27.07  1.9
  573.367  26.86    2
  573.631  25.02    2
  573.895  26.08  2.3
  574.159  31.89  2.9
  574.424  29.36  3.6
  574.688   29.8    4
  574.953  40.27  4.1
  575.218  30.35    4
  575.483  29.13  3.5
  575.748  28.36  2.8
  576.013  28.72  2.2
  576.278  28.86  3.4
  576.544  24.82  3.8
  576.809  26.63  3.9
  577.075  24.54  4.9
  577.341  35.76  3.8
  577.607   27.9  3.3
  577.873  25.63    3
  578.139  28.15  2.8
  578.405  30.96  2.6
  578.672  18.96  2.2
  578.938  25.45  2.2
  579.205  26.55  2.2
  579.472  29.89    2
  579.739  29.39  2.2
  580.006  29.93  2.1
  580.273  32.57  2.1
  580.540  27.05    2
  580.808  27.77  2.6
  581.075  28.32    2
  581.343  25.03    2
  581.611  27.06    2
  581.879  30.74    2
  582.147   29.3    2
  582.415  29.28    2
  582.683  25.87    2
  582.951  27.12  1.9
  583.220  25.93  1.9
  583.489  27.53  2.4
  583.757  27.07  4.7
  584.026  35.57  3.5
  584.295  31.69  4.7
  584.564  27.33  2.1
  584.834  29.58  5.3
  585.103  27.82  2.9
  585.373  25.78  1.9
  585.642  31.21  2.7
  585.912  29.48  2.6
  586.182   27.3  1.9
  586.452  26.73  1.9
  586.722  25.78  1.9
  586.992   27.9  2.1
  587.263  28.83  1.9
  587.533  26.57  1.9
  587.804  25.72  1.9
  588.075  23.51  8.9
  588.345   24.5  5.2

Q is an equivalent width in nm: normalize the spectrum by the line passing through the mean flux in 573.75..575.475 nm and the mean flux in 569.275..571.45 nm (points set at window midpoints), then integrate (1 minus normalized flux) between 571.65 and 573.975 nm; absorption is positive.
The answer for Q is 0.16 nm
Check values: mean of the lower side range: 28.1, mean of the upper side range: 31.1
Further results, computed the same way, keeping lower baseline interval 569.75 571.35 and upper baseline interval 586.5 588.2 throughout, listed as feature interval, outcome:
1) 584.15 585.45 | -0.09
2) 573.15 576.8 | -0.13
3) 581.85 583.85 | -0.05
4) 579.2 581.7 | -0.11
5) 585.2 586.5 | -0.08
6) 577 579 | 0.02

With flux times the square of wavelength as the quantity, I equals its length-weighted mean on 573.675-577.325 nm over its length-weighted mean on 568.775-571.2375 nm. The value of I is 1.08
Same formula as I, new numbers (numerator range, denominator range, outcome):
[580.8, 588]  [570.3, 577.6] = 1.01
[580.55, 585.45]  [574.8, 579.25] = 1.02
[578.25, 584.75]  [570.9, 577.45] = 1.00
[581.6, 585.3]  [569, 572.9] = 1.06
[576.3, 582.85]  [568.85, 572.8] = 1.02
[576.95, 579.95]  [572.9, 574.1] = 1.06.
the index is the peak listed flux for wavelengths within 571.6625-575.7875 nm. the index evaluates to 40.27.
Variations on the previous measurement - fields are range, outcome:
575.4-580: 35.76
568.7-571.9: 32.45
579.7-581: 32.57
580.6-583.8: 30.74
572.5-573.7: 29.31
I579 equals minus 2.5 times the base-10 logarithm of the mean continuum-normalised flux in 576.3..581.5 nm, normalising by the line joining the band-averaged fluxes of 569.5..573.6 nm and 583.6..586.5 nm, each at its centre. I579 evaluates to 0.038 mag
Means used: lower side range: 28.1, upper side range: 29.1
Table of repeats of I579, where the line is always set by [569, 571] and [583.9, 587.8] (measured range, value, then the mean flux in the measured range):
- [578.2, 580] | 0.05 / 27.1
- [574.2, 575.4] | -0.15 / 32.3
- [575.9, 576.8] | 0.03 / 27.3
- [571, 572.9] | -0.02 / 28.6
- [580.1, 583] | 0.01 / 28.3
